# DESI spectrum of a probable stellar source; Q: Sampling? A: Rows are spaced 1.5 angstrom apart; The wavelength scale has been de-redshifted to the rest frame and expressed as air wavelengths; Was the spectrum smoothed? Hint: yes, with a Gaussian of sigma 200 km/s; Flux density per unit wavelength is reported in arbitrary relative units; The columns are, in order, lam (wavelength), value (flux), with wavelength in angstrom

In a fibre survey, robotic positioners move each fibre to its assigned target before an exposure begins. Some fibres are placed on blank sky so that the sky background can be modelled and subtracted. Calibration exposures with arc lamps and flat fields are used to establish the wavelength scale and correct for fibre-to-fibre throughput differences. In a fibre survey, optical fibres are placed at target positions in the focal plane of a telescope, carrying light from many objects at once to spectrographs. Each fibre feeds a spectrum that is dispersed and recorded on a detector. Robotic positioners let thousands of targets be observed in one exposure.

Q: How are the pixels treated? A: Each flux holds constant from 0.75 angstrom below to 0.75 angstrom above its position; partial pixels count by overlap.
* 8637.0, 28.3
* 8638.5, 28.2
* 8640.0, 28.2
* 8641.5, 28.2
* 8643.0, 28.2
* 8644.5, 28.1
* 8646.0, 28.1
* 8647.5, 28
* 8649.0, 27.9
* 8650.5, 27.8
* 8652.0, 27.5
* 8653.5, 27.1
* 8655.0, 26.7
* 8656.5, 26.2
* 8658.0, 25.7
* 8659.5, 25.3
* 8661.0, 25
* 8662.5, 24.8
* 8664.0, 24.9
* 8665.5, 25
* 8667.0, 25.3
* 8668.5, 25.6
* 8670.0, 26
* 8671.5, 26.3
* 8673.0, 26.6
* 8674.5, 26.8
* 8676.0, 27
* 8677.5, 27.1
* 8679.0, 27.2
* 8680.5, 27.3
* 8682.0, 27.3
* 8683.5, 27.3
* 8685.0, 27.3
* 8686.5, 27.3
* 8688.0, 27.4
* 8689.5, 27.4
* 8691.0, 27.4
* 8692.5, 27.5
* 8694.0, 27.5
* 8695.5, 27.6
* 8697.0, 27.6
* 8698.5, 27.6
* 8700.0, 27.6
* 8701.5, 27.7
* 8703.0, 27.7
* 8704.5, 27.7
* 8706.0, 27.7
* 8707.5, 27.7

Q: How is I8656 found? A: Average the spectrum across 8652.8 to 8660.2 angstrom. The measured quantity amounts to 26.2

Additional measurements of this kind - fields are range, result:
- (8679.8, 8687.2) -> 27.3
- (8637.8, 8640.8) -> 28.2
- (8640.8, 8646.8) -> 28.1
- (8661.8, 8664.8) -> 24.9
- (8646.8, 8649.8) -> 27.9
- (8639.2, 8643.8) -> 28.2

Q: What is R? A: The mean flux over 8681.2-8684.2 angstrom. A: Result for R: 27.3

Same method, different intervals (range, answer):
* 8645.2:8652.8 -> 27.9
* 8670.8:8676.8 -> 26.7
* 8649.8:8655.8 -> 27.3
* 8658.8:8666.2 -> 25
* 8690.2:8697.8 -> 27.5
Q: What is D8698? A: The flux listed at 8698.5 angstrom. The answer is 27.6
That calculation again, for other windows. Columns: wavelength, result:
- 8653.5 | 27.1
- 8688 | 27.4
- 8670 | 26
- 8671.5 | 26.3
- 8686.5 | 27.3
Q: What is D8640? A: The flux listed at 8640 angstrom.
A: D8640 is 28.2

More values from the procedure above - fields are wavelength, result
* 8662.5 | 24.8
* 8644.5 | 28.1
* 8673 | 26.6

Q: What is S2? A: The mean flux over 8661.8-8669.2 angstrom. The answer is 25.1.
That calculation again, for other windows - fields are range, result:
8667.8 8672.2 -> 26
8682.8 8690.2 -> 27.3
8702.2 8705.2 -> 27.7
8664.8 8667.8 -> 25.2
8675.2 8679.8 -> 27.1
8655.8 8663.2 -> 25.4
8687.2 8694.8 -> 27.4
